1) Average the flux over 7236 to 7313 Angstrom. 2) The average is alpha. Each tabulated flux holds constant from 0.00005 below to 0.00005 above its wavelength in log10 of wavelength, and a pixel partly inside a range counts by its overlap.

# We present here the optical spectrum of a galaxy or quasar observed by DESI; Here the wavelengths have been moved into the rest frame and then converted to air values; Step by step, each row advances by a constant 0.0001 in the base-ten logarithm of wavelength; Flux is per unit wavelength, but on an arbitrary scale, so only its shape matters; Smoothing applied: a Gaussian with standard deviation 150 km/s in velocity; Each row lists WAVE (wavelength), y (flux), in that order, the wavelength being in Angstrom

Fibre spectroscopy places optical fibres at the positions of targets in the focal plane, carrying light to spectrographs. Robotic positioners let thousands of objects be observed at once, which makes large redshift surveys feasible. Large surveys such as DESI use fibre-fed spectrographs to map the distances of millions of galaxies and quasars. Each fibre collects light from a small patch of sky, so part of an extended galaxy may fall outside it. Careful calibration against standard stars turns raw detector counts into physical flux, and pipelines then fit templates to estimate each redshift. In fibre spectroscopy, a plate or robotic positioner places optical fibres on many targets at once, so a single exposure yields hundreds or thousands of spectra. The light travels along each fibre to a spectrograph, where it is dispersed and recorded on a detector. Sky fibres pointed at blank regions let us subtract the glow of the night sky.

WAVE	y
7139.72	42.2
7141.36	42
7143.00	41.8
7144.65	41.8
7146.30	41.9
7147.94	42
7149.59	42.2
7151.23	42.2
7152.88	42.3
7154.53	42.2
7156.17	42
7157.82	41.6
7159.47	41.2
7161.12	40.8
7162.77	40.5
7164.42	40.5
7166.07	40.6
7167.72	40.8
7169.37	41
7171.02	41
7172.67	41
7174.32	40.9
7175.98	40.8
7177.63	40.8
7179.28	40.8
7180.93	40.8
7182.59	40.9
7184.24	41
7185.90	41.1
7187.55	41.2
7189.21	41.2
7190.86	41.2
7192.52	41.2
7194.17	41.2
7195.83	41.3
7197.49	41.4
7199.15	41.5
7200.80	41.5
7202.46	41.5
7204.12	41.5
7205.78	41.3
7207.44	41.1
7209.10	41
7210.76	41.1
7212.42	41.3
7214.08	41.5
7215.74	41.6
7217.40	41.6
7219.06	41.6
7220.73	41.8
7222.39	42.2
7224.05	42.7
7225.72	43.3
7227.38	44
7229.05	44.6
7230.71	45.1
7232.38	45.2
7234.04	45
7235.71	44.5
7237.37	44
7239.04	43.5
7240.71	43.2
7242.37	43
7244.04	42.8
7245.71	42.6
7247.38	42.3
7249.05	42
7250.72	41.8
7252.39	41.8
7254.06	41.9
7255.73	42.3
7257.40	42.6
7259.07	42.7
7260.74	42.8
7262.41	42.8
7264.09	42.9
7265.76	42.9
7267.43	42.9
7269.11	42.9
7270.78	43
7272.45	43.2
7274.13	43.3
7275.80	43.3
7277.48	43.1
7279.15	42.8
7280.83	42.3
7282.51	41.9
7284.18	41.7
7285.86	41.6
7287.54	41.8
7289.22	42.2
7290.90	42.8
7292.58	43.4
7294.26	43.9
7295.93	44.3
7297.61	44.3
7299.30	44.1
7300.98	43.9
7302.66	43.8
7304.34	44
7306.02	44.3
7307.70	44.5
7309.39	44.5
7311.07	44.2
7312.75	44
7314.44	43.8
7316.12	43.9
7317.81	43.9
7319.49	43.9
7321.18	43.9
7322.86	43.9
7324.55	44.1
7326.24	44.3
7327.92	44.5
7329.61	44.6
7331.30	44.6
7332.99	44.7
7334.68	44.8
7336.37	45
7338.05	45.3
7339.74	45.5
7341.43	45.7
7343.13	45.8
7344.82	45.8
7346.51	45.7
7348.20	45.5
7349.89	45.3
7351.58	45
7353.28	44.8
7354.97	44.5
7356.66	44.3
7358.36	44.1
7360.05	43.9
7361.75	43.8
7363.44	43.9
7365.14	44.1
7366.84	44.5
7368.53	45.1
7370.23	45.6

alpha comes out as 43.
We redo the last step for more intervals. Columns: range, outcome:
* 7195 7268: 42.5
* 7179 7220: 41.3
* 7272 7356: 44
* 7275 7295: 42.5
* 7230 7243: 44.2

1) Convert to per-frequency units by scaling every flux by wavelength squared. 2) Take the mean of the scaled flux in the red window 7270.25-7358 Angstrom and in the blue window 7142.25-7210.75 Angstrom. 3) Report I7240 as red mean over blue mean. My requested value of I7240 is 1.1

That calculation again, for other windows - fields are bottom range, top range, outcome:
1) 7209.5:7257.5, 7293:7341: 1.06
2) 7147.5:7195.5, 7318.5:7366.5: 1.14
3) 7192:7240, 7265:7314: 1.04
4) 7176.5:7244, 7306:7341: 1.09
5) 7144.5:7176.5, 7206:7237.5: 1.05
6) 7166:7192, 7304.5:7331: 1.12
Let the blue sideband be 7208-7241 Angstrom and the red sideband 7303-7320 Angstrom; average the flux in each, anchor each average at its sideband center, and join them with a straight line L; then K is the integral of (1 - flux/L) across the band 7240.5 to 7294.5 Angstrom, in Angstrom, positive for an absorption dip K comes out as 1.1 Angstrom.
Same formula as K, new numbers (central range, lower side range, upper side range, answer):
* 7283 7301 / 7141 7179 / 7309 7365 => 0.30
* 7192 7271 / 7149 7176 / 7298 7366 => 0.22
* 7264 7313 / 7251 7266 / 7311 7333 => 0.01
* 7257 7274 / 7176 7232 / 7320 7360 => 0.09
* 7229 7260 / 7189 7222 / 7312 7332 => -0.64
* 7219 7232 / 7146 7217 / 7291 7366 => -0.34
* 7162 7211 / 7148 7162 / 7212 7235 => 1.50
